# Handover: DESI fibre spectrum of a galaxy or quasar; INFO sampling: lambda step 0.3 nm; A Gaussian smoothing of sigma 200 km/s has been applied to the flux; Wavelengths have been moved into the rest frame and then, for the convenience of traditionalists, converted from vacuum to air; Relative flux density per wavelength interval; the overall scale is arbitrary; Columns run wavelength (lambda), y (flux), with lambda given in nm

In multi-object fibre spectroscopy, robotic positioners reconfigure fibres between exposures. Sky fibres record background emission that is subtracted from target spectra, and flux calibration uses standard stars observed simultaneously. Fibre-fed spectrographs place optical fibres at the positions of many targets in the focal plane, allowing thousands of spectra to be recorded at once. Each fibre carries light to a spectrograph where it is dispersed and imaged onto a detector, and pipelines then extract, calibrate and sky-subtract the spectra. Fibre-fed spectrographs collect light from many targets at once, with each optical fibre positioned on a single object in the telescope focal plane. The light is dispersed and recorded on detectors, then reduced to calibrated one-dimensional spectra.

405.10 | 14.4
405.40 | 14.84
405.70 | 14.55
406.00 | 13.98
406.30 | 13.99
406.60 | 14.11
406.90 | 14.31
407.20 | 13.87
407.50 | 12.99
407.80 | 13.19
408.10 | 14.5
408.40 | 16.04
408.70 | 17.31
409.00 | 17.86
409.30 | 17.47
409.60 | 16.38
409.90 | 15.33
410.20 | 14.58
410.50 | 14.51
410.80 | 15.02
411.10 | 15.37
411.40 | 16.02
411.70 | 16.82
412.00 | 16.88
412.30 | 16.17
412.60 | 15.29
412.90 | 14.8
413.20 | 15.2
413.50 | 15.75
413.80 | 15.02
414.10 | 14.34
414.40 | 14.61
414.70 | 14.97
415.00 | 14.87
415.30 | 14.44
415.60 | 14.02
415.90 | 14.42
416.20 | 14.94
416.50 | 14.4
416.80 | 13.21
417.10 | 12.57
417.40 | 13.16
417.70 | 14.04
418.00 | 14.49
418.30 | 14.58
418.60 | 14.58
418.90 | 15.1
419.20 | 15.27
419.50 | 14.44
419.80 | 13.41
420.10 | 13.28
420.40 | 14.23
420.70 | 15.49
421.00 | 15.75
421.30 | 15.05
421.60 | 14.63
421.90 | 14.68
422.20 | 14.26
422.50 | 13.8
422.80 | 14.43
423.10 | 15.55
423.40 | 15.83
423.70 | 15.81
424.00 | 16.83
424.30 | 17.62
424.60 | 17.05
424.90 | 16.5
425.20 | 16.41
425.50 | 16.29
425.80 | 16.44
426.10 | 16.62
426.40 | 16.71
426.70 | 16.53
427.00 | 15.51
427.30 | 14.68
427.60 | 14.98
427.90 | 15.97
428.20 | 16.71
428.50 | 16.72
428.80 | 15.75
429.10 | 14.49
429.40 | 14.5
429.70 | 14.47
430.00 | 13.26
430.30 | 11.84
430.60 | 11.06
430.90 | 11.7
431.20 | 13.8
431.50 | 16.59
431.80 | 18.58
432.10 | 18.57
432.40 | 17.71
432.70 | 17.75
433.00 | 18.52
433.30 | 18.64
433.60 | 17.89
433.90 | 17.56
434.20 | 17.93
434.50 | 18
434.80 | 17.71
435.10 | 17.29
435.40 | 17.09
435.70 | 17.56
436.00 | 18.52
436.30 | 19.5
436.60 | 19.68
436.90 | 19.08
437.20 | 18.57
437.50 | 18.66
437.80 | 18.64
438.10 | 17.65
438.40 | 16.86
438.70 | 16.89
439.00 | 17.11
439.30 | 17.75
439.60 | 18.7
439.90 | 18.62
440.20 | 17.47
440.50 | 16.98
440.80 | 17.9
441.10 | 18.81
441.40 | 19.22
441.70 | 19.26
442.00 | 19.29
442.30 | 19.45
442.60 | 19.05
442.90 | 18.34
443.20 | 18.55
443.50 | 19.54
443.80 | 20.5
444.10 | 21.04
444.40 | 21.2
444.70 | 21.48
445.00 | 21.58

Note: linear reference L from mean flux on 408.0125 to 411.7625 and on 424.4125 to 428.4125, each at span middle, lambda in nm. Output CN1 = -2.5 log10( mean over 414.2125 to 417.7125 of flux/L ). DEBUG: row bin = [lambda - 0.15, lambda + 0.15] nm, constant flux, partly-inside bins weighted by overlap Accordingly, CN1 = 0.14 mag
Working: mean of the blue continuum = 15.9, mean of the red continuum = 16.2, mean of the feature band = 14.1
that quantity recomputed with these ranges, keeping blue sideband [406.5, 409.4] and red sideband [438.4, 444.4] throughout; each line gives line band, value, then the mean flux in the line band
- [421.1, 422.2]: 0.127 mag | 14.8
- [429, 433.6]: 0.138 mag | 15.5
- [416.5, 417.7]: 0.209 mag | 13.3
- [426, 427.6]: 0.081 mag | 15.9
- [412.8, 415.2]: 0.060 mag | 14.9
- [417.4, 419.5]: 0.120 mag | 14.6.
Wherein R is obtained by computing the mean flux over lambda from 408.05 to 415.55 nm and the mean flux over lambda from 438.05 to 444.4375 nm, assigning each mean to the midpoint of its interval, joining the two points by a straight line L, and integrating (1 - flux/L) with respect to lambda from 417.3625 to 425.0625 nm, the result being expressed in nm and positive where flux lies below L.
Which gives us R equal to 0.71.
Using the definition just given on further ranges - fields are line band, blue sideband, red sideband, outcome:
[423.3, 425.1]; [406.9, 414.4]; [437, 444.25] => 0.02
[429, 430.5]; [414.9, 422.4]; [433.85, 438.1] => 0.29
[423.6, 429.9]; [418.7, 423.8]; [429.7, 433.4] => -0.34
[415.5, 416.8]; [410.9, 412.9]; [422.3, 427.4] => 0.14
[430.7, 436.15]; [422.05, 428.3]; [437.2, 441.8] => -0.03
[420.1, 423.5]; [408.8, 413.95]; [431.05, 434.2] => 0.38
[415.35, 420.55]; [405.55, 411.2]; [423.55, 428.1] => 0.52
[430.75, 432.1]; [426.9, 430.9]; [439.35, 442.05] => -0.02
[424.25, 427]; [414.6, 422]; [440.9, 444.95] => -0.11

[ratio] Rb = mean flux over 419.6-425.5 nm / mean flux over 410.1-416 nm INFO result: 1.01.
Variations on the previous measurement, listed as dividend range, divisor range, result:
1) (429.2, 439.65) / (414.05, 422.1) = 1.18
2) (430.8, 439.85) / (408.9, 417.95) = 1.18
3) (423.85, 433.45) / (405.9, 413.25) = 1.04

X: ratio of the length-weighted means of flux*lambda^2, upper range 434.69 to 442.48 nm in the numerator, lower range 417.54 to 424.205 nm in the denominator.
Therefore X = 1.34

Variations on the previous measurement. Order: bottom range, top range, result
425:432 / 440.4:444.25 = 1.34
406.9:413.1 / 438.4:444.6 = 1.40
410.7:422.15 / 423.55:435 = 1.16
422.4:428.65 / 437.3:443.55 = 1.22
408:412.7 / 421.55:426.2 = 1.06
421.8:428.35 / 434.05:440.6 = 1.20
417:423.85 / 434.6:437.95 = 1.36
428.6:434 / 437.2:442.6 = 1.21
